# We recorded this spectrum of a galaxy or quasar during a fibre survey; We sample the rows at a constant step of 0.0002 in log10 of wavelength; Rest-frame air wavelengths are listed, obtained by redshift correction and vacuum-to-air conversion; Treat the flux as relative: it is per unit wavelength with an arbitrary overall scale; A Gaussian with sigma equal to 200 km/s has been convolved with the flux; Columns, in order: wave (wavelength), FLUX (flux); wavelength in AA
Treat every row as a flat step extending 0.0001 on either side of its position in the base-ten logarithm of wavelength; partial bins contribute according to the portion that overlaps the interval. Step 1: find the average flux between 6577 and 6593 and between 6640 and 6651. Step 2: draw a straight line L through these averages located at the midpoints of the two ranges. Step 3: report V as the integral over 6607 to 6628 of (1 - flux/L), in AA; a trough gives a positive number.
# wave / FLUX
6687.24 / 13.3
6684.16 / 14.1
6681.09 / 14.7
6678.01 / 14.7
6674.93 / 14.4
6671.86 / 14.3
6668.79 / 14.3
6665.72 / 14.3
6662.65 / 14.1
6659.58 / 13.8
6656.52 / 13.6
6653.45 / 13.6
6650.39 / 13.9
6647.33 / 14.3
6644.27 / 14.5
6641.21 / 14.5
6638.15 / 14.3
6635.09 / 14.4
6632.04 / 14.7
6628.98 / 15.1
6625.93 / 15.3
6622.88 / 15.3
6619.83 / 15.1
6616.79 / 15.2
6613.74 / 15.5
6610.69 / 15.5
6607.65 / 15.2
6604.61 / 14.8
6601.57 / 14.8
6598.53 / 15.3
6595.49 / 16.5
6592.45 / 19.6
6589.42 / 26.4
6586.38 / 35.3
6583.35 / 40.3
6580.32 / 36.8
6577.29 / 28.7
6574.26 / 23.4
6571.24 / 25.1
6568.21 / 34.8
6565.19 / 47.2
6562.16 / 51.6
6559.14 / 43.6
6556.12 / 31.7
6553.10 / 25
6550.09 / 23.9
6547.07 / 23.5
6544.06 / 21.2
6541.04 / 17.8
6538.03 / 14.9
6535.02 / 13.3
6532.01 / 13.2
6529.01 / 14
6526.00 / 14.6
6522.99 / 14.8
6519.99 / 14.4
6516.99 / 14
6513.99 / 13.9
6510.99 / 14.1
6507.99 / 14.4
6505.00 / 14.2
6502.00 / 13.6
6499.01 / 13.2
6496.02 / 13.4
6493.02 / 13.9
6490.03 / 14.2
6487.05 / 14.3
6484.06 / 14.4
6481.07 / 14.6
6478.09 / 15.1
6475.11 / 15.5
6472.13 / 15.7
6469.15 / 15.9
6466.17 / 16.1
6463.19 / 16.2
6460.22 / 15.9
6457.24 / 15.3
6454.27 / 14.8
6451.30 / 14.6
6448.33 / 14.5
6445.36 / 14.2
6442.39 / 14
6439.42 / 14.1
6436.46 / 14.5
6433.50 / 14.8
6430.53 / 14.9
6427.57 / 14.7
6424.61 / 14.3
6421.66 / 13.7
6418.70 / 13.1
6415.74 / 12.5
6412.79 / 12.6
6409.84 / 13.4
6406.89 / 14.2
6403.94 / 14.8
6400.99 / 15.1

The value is 6.66 AA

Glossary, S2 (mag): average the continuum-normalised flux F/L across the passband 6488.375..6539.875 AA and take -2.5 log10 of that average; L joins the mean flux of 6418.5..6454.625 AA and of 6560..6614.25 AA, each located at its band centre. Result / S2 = 0.424 mag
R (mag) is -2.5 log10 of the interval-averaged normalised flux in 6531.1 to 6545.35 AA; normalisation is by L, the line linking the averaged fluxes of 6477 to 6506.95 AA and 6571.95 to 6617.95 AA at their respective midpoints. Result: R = 0.11 mag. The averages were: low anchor 14.1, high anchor 22.3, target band 16.1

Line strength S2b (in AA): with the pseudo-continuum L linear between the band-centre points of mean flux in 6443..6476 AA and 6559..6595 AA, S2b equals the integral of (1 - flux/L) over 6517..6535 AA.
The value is 8.1 AA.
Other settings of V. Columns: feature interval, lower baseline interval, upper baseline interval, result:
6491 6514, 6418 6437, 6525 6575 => 8.16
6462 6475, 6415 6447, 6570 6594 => 1.45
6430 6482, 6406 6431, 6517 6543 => -3.85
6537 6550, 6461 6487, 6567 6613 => 0.34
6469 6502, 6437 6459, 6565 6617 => 4.87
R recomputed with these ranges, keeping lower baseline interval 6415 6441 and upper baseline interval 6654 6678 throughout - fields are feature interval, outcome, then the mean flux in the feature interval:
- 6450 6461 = -0.07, 15.1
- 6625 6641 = -0.04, 14.7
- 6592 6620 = -0.11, 15.6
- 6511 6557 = -0.25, 17.7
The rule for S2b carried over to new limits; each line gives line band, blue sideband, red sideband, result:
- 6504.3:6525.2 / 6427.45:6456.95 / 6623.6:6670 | 0.3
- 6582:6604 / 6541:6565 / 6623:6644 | 0.1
